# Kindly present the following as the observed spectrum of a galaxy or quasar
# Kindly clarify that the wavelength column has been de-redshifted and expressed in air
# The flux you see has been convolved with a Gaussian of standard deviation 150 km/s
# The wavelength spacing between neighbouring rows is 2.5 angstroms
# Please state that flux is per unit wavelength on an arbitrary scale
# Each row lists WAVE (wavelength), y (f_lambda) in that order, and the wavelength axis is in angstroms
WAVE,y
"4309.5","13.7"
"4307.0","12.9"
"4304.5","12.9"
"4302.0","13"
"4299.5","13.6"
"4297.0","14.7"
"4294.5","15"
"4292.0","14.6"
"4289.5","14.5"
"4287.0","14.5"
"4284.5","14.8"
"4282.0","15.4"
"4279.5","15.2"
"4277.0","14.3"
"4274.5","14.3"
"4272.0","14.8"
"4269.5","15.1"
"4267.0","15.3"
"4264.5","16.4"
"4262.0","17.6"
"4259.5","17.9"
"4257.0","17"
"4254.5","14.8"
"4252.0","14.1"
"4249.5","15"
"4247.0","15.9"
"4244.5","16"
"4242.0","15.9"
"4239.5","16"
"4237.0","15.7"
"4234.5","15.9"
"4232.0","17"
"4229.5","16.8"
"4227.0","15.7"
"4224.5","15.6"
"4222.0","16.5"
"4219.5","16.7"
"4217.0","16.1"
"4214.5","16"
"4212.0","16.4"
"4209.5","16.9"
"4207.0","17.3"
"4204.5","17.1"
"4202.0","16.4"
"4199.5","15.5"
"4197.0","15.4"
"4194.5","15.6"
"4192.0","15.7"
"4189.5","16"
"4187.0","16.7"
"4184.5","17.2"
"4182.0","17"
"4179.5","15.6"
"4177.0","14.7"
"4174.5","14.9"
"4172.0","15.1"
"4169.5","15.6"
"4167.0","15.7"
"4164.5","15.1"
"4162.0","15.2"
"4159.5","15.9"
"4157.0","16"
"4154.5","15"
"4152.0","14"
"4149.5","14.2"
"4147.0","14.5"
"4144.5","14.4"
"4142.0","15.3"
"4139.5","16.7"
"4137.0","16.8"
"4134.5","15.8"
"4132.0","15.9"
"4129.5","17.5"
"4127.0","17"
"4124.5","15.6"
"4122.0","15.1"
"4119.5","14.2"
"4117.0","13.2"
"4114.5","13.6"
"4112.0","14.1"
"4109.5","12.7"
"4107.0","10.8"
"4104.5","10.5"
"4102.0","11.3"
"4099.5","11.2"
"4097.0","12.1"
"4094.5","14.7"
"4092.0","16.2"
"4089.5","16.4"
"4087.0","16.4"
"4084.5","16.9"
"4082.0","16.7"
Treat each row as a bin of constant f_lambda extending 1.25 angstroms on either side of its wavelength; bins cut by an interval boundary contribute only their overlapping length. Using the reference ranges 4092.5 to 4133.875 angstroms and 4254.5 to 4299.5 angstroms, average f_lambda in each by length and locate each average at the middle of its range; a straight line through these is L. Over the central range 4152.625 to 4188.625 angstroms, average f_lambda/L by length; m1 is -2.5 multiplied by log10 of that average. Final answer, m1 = -0.10 mag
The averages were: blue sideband 13.8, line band 15.7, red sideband 15.3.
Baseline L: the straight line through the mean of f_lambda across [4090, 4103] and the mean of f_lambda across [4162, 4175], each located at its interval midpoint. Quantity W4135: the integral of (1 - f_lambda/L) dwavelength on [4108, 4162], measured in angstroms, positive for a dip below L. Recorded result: -2.7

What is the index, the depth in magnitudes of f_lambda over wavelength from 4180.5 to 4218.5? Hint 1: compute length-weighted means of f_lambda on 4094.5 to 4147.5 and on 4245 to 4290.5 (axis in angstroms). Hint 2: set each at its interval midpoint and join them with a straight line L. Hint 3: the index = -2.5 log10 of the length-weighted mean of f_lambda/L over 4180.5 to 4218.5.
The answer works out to -0.10 mag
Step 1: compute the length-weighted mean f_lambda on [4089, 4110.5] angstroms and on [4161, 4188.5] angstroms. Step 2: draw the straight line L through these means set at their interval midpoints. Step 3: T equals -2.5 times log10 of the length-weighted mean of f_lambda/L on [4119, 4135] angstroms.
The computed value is -0.15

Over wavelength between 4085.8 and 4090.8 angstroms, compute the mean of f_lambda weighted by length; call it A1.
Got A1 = 16.4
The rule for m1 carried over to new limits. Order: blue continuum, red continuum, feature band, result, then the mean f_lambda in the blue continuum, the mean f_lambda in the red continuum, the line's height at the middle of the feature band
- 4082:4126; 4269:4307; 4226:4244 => -0.135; 13.9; 14.4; 14.3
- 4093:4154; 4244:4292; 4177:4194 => -0.104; 14.2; 15.4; 14.7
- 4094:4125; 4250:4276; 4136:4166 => -0.120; 12.9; 15.7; 13.7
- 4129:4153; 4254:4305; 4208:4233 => -0.078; 15.5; 15.1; 15.2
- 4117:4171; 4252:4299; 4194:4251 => -0.055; 15.4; 15.3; 15.3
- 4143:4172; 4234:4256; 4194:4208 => -0.066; 15.1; 15.5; 15.3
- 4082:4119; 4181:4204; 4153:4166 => -0.009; 13.7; 16.2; 15.3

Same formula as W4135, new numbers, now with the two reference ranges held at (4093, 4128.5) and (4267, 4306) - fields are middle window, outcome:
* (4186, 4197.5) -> -1.7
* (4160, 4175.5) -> -1.8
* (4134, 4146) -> -2.0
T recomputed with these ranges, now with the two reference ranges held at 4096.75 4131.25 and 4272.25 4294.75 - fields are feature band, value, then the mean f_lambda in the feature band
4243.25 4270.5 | -0.10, 15.9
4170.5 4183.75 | -0.11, 15.5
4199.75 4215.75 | -0.17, 16.6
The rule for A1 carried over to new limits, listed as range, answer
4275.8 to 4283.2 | 15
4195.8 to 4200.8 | 15.5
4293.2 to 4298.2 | 14.8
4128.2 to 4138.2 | 16.5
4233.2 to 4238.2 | 15.8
